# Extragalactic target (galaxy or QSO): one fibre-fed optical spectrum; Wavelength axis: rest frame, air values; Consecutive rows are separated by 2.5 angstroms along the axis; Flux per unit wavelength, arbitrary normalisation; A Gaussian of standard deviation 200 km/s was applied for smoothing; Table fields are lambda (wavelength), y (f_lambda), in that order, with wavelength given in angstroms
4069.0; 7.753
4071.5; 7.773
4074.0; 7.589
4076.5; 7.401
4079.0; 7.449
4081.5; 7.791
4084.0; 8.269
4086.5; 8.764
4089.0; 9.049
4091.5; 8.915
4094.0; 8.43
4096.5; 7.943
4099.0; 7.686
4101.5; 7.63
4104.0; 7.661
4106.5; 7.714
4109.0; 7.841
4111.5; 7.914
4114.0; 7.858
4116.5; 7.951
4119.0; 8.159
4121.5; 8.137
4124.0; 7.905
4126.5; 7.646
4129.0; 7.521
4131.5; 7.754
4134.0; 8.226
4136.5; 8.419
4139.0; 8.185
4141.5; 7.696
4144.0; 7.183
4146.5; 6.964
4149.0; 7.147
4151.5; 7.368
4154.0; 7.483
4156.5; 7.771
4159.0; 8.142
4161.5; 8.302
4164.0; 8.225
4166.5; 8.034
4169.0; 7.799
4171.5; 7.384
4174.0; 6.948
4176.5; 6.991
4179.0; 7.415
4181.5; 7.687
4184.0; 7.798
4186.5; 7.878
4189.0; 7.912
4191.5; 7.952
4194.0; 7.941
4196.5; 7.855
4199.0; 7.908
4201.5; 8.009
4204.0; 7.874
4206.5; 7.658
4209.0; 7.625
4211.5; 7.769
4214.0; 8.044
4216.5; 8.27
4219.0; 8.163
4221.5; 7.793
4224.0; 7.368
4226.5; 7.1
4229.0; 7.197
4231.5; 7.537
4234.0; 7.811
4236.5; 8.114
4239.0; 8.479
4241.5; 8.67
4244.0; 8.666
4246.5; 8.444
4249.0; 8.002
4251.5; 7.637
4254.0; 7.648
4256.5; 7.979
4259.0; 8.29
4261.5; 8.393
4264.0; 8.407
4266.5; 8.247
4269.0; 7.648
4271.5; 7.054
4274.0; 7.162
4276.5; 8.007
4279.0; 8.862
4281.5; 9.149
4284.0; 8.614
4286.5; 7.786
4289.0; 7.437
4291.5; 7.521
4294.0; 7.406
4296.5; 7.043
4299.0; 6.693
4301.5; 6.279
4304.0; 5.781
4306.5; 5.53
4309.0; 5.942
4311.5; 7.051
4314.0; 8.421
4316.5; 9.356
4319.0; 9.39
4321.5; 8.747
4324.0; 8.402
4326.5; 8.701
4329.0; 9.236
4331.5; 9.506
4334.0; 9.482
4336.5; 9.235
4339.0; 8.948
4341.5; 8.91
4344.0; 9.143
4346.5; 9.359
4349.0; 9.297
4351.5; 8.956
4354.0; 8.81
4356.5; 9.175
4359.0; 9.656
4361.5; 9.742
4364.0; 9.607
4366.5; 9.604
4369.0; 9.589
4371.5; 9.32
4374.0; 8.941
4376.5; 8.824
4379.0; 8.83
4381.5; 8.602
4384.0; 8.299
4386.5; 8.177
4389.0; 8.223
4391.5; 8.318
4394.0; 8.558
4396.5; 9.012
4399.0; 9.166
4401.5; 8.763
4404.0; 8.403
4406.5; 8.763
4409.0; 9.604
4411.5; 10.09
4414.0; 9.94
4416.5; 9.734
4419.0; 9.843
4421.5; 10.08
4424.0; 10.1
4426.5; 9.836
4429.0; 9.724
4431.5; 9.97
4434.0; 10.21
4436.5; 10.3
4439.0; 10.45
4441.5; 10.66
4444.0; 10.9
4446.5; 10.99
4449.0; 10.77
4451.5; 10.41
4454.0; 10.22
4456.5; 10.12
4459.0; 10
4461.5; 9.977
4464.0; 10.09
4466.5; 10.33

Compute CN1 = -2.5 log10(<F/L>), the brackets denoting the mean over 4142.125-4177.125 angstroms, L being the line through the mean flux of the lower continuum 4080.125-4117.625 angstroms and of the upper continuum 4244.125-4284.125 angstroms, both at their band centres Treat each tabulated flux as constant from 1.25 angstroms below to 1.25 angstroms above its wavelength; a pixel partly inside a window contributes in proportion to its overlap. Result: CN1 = 0.07 mag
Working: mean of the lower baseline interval 8.09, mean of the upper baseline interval 8.1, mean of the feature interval 7.57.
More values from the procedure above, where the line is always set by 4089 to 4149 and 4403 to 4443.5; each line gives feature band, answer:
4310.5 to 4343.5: 0.04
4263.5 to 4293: 0.12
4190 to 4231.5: 0.10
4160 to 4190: 0.08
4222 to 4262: 0.10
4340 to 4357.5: 0.04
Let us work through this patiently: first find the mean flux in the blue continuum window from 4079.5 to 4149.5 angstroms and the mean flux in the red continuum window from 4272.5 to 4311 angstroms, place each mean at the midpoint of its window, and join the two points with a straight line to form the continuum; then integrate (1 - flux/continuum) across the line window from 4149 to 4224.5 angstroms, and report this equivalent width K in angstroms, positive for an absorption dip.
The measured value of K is -1.0 angstroms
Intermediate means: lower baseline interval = 7.94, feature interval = 7.77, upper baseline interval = 7.27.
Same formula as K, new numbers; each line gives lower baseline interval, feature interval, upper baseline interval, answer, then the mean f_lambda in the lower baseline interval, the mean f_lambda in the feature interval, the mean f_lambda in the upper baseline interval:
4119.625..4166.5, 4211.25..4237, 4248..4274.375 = 0.41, 7.79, 7.73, 7.88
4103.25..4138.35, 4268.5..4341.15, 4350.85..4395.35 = 6.03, 7.92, 7.96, 8.96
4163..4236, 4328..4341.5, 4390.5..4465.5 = -0.41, 7.72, 9.25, 9.84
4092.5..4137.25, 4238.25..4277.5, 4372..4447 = 2.74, 7.91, 8.04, 9.43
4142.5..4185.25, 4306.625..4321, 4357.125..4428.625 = 1.28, 7.57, 7.87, 9.21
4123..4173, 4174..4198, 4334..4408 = 0.87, 7.75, 7.68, 8.98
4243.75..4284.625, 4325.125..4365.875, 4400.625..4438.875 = -1.30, 8.11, 9.24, 9.72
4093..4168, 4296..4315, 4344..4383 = 4.97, 7.83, 6.55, 9.21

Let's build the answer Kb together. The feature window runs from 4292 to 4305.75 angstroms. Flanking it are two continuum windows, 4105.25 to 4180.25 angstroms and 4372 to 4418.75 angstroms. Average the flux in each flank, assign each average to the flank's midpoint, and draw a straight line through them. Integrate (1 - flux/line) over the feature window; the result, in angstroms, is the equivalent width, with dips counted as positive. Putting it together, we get 3.0 angstroms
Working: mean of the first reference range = 7.74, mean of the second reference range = 8.93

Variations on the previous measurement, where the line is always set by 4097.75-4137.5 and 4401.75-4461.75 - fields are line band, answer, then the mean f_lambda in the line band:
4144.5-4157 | 1.22 angstroms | 7.31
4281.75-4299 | 2.67 angstroms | 7.65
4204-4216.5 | 0.99 angstroms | 7.83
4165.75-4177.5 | 1.18 angstroms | 7.41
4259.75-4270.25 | 0.83 angstroms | 8.18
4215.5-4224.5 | 0.67 angstroms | 7.93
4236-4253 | 0.89 angstroms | 8.29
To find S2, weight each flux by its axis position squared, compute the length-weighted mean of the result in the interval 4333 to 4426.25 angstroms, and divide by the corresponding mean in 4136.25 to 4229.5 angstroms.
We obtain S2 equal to 1.30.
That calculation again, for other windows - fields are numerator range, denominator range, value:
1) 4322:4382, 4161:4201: 1.28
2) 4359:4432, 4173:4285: 1.26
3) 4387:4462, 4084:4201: 1.42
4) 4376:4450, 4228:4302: 1.29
